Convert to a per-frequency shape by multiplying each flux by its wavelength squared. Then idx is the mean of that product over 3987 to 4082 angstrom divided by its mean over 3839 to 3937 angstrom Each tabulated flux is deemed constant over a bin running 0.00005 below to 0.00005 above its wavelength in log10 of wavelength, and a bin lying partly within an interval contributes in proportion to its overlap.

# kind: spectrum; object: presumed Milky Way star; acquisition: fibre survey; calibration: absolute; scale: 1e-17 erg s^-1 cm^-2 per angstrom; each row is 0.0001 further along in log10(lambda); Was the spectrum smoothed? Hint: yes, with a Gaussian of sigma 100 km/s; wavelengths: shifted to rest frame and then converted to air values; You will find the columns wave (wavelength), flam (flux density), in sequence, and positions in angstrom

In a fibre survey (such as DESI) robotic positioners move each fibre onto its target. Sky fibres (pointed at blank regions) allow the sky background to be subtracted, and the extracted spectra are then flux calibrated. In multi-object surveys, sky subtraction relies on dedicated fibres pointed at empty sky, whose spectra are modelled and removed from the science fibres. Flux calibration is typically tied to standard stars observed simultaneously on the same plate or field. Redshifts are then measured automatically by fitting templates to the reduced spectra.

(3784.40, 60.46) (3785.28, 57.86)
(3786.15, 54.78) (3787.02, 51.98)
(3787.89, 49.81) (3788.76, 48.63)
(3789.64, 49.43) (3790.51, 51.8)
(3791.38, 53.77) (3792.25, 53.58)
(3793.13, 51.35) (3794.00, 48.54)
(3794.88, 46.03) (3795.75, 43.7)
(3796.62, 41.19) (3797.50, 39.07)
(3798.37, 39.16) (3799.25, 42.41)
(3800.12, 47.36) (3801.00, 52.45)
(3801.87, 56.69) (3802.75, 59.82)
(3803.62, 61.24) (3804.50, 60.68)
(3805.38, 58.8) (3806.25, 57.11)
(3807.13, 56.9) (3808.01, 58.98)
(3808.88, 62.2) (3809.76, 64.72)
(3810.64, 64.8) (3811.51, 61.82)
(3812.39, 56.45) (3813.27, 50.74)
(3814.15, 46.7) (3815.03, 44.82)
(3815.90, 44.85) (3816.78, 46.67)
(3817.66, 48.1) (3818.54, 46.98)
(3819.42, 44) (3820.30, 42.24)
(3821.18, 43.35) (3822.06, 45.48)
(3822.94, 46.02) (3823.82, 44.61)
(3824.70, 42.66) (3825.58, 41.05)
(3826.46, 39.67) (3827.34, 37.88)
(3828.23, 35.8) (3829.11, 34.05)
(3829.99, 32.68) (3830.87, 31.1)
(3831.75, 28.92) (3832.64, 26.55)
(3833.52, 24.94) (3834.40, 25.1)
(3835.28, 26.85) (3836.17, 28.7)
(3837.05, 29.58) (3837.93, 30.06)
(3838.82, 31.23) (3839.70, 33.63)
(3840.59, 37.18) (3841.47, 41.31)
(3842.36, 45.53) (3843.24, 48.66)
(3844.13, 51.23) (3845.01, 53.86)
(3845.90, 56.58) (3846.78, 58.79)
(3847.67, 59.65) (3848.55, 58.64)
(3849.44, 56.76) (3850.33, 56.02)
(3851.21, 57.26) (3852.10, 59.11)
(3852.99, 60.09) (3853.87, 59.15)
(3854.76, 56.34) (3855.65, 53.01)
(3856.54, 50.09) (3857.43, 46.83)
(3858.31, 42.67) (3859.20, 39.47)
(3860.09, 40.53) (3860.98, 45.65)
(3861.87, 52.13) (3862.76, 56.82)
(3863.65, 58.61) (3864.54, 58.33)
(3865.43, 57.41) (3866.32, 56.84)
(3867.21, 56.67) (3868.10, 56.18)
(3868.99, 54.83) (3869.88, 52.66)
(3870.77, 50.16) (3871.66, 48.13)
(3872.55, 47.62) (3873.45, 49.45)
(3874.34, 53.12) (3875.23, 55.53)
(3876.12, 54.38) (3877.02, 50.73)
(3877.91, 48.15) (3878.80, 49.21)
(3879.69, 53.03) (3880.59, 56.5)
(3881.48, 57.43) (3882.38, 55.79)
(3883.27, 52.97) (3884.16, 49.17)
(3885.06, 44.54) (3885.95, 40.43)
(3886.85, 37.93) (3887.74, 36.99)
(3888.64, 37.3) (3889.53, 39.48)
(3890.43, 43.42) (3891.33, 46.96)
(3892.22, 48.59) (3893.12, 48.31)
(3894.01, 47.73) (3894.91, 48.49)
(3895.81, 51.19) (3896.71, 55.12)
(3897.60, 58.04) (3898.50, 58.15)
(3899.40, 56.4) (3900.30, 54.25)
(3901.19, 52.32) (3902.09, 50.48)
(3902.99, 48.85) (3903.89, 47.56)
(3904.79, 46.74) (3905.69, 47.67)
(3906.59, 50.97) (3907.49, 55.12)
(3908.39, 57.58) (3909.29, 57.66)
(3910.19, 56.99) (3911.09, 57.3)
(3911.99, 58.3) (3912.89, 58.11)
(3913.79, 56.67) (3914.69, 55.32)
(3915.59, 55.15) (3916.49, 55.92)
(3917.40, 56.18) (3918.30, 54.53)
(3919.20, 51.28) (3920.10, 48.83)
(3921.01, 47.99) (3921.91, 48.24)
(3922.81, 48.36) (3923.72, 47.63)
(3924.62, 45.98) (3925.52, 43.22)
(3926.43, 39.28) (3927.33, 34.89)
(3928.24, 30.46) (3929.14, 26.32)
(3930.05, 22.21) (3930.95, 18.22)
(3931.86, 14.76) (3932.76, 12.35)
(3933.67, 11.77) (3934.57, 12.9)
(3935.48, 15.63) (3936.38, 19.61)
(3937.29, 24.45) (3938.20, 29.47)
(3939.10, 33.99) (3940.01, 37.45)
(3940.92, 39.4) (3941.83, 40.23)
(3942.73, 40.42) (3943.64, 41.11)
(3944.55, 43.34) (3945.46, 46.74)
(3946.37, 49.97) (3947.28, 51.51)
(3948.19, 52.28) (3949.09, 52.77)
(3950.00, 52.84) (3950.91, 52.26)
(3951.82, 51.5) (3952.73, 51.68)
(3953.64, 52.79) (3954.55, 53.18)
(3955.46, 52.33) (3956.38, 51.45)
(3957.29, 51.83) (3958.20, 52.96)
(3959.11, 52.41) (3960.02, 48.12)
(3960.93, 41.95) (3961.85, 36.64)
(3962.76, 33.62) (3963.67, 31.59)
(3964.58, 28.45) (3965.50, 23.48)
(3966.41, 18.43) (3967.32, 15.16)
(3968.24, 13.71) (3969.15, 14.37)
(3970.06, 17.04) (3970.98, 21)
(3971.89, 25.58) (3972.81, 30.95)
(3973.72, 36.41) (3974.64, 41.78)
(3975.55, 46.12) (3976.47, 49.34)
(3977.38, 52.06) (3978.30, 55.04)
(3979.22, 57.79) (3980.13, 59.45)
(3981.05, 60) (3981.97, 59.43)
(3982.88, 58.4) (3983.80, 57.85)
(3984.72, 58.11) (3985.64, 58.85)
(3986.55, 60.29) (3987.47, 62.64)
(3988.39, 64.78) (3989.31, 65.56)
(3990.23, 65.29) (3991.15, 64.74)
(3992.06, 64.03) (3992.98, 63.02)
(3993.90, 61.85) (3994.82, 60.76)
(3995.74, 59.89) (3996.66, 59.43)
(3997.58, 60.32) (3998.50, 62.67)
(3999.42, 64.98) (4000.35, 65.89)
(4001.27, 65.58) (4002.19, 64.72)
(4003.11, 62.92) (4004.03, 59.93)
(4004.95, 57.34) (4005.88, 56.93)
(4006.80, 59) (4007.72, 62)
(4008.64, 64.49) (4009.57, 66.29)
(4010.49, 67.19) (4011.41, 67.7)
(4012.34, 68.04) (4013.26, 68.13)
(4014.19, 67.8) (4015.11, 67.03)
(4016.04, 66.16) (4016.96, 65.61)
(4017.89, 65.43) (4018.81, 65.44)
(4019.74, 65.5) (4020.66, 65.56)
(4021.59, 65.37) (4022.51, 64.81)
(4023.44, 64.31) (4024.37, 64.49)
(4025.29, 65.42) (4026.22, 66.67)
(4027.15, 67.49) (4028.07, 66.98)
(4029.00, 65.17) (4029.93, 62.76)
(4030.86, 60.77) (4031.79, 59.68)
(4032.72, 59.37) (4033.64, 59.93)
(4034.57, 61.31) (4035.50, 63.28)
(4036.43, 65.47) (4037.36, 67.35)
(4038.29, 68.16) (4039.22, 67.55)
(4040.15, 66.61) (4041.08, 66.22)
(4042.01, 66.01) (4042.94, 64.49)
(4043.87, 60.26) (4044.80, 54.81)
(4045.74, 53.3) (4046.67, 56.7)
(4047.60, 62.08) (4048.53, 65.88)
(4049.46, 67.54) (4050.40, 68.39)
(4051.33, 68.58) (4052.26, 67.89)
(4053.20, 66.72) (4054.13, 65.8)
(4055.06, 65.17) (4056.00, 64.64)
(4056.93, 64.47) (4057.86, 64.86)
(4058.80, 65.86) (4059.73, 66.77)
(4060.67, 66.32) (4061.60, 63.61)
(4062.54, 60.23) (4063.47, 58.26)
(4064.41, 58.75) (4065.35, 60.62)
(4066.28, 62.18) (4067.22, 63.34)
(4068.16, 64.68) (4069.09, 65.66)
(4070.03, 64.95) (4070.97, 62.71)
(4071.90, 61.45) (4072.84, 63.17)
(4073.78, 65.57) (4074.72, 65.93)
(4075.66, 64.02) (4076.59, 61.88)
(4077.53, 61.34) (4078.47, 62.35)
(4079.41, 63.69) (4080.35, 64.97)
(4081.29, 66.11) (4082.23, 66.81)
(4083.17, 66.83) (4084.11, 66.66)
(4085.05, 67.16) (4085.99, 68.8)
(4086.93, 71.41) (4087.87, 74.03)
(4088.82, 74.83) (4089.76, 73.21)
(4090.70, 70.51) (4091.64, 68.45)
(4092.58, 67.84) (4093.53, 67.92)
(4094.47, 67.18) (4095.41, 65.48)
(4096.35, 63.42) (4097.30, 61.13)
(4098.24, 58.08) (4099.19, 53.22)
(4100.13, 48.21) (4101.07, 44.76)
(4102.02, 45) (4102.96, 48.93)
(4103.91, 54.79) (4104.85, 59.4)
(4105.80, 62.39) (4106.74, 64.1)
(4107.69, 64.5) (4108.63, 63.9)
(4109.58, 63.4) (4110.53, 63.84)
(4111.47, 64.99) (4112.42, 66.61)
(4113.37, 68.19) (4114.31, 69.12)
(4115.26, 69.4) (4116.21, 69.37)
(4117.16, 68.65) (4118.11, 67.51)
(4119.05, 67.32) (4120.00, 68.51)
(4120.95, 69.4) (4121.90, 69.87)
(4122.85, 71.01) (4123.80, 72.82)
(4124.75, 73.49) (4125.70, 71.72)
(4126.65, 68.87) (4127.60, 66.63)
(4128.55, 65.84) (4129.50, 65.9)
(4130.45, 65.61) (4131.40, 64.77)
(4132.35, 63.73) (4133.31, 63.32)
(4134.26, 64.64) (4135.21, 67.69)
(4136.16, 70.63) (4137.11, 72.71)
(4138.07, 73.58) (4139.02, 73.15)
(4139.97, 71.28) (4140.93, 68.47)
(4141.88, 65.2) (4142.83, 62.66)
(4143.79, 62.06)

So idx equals 1.44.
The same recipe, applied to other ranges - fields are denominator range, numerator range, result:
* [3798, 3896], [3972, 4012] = 1.32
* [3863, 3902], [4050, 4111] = 1.38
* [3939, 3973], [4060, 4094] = 1.75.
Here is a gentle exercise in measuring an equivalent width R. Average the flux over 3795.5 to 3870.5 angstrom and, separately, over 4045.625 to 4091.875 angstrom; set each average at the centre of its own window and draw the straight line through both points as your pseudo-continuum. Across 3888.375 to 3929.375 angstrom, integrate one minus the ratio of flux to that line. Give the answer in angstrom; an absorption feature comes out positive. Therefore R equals 2.66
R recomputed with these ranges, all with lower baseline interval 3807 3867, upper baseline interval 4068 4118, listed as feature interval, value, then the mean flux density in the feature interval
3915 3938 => 7.5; 35.5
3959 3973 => 7.0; 27.6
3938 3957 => 2.6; 46.8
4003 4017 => -1.4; 64.2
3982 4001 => -1.6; 62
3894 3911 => -0.6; 52.9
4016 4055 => -2.7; 64.3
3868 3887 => -0.6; 50.9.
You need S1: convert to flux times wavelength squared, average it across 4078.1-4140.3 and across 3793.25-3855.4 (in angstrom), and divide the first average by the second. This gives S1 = 1.6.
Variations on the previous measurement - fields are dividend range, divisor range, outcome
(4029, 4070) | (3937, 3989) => 1.51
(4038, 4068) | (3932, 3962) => 1.64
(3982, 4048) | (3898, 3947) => 1.55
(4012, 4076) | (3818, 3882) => 1.52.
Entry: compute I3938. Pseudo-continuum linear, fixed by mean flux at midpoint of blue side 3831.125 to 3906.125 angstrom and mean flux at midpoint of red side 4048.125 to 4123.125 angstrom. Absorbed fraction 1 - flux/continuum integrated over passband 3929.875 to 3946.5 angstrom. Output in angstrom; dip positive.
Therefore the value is 7.67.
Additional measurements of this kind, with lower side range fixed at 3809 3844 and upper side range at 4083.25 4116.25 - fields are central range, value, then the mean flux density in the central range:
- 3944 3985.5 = 6.9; 43.7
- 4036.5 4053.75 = -1.5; 64.4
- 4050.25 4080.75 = -1.6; 64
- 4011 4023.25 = -2.0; 66.3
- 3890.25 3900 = -0.9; 51.4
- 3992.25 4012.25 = -2.5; 62.6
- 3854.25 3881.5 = -4.4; 51.8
